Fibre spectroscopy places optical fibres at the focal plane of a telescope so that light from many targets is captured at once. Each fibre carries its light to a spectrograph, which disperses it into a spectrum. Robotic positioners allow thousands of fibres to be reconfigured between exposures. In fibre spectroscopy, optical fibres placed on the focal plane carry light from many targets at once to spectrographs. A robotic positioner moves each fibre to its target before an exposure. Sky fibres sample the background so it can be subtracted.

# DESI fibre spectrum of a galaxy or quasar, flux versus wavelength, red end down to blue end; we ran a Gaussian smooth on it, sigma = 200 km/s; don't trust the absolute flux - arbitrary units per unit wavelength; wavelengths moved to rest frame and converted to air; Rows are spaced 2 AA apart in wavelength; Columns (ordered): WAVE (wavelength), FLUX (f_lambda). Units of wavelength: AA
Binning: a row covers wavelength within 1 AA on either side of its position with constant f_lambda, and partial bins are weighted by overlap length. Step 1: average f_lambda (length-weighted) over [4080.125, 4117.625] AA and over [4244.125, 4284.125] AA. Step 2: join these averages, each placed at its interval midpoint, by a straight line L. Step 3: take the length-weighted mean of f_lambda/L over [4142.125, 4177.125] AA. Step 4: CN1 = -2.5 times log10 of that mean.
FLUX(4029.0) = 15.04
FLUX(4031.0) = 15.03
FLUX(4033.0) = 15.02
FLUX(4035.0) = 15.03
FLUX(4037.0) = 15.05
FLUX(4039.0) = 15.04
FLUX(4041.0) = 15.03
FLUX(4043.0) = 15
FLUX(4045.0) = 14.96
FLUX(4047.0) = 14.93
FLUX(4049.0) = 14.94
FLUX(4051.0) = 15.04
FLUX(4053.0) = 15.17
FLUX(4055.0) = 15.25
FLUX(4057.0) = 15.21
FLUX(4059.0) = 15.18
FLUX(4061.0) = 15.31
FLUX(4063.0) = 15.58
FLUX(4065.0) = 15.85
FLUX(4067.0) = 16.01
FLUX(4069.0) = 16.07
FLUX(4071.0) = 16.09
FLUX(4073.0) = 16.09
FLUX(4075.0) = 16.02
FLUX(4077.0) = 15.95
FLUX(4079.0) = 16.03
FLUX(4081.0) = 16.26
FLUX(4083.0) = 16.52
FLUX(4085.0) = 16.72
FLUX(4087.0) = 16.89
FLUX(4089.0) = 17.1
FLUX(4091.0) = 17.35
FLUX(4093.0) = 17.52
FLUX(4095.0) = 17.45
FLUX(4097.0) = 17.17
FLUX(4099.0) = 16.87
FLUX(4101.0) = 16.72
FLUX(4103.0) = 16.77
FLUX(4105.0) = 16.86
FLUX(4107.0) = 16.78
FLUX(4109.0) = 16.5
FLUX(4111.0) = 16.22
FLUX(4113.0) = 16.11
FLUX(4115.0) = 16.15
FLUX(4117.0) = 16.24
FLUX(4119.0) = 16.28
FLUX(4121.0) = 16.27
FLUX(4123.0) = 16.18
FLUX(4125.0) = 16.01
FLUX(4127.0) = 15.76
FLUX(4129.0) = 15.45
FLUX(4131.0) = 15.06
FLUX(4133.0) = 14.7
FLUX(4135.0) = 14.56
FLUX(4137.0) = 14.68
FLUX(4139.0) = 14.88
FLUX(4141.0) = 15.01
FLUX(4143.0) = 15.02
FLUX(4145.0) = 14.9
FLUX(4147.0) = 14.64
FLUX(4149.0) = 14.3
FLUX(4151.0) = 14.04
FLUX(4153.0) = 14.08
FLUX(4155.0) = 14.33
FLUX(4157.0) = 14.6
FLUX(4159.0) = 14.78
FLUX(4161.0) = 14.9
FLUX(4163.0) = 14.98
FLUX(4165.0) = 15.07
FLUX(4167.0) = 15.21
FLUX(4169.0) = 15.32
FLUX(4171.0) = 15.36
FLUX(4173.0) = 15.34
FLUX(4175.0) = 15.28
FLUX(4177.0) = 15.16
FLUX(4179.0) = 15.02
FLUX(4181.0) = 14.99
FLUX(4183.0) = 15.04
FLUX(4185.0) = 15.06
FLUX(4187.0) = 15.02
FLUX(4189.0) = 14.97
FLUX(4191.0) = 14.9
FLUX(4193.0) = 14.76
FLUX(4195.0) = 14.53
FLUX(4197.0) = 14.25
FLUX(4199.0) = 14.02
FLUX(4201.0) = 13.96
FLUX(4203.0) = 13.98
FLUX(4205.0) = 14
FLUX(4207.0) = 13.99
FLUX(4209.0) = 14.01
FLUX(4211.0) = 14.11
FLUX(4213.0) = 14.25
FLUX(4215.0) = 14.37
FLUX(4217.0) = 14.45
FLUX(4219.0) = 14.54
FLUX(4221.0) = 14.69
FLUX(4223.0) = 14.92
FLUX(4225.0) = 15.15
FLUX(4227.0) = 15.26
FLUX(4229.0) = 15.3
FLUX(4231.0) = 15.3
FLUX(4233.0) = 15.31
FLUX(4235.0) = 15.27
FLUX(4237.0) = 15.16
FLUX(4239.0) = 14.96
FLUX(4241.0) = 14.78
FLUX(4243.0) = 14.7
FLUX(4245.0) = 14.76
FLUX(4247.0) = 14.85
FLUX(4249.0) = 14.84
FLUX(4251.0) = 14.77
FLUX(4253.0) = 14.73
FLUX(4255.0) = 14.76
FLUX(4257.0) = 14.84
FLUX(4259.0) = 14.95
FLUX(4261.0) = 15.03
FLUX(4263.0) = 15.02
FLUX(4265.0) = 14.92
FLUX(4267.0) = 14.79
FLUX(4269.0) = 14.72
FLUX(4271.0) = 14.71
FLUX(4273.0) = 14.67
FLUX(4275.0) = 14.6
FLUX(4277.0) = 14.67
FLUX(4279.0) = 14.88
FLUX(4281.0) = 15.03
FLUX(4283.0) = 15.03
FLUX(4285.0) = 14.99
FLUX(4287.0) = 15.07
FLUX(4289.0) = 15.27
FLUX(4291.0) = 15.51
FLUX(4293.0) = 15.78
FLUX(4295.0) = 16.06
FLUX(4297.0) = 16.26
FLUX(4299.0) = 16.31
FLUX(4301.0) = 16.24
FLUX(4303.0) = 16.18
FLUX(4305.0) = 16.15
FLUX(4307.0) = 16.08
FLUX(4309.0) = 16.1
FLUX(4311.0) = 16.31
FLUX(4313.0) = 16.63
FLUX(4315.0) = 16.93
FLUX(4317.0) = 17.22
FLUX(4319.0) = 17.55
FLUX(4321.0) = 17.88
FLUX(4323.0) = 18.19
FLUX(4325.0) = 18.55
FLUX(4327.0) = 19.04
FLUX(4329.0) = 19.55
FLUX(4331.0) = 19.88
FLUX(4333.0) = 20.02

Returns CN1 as 0.084 mag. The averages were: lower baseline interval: 16.8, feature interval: 14.8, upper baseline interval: 14.8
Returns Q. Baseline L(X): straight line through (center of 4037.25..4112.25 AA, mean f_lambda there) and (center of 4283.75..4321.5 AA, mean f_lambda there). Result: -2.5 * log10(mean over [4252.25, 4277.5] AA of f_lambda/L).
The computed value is 0.10 mag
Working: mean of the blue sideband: 16.1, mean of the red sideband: 16.2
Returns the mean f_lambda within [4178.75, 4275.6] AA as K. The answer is 14.7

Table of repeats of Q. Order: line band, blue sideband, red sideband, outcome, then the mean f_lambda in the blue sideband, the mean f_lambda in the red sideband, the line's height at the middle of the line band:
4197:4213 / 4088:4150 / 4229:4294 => 0.10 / 16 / 15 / 15.4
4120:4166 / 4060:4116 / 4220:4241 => 0.07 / 16.5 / 15.1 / 15.9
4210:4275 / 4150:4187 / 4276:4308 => 0.04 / 14.9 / 15.6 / 15.3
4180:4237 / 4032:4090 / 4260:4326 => 0.08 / 15.6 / 15.9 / 15.8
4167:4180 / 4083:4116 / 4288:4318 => 0.09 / 16.8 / 16.2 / 16.6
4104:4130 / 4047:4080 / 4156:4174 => -0.06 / 15.6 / 15.1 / 15.3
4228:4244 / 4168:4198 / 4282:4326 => 0.04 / 15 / 16.4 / 15.6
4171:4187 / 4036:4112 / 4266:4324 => 0.06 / 16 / 15.9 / 16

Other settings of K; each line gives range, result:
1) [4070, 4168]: 15.8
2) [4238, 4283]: 14.8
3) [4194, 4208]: 14.1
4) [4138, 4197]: 14.9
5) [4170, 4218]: 14.6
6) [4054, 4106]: 16.3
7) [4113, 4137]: 15.7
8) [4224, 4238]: 15.2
